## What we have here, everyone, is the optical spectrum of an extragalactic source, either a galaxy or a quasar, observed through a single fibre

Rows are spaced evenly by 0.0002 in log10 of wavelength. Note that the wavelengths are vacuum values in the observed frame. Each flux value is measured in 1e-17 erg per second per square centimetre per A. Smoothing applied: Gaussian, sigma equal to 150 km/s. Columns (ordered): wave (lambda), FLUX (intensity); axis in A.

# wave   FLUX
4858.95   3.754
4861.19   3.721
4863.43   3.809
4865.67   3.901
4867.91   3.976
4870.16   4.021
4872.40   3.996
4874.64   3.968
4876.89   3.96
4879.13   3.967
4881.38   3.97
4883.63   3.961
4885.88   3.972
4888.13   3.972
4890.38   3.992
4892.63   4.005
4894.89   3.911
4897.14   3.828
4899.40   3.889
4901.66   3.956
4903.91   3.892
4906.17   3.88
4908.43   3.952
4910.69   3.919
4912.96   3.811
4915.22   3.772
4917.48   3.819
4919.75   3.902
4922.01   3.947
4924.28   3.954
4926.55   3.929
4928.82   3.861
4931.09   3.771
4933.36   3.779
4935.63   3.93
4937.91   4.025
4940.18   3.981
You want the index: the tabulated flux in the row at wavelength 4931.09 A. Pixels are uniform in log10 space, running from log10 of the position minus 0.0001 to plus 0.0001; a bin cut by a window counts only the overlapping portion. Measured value 3.771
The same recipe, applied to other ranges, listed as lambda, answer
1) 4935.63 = 3.93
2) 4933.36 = 3.779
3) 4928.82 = 3.861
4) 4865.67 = 3.901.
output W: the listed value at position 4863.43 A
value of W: 3.809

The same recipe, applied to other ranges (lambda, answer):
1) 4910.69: 3.919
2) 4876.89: 3.96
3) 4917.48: 3.819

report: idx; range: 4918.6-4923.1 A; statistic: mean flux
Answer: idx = 3.93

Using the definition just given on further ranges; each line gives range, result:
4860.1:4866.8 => 3.81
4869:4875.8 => 3.99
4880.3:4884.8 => 3.96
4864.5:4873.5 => 3.97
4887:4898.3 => 3.94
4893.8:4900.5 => 3.88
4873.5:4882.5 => 3.97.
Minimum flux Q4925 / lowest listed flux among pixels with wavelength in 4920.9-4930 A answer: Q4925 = 3.861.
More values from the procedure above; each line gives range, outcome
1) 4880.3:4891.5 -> 3.961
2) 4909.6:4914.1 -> 3.811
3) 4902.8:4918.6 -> 3.772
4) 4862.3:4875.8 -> 3.809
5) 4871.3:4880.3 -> 3.96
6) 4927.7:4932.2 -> 3.771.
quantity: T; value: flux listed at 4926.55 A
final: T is 3.929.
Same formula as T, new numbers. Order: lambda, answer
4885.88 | 3.972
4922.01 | 3.947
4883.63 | 3.961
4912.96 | 3.811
